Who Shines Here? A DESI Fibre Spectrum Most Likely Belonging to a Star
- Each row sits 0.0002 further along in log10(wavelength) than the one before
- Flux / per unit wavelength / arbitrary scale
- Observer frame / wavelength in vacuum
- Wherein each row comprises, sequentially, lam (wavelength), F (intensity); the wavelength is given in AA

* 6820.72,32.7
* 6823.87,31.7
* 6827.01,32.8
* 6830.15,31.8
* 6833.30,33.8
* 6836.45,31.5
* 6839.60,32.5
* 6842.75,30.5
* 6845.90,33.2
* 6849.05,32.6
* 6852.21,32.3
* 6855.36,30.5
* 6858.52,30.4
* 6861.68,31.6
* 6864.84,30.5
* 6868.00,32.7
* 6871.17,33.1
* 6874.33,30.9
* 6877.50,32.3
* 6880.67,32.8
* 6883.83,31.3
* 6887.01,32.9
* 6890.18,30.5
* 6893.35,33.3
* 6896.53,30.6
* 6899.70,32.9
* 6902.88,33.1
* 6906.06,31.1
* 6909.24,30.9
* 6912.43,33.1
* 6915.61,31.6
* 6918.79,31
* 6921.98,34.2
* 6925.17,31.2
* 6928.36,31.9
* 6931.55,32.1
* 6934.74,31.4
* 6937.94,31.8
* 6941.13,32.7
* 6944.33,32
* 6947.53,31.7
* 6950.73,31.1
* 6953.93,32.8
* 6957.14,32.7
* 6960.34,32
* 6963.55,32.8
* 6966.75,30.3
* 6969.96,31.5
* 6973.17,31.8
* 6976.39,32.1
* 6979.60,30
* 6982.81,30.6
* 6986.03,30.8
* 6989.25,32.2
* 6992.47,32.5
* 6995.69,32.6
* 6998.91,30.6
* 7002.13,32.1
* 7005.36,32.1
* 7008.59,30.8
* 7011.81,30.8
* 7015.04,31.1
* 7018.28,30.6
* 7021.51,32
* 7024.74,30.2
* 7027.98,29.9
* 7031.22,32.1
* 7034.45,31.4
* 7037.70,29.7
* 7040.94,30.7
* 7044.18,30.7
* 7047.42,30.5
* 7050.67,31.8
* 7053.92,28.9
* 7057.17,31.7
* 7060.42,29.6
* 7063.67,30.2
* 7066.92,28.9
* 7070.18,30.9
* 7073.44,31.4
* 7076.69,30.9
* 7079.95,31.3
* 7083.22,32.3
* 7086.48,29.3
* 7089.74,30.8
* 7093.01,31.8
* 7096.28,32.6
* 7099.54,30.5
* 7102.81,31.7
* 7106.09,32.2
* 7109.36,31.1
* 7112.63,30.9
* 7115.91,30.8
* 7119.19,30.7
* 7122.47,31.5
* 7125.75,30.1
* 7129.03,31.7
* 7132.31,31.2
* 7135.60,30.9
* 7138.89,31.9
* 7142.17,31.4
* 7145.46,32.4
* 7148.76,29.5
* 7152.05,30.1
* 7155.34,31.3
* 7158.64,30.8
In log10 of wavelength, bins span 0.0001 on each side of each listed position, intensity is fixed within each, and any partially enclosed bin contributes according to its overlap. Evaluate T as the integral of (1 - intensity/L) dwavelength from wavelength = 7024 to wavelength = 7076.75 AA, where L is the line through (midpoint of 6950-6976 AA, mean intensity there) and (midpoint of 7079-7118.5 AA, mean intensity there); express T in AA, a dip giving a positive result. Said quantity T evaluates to 1.6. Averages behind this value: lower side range 31.9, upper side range 31.3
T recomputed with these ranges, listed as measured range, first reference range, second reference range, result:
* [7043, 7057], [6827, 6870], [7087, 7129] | 0.34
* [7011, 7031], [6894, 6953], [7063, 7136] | 0.37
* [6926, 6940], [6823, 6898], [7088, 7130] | -0.03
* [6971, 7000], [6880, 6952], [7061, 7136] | 0.11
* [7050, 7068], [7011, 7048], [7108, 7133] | 0.43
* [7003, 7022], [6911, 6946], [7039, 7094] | 0.00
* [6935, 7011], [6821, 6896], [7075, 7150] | -0.20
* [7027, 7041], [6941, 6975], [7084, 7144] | 0.33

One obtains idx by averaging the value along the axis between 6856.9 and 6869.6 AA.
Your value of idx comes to 31.3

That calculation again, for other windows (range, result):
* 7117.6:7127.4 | 30.8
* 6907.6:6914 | 32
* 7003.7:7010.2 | 31.4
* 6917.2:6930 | 32.1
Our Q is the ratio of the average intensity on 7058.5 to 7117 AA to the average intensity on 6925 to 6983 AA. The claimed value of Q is 1.0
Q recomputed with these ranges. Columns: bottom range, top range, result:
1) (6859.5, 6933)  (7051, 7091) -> 0.96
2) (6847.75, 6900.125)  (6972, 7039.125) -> 0.98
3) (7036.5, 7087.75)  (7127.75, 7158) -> 1.02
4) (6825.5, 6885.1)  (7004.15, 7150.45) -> 0.97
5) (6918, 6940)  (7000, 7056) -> 0.97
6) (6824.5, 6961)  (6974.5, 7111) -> 0.97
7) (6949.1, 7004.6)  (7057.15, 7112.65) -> 0.98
